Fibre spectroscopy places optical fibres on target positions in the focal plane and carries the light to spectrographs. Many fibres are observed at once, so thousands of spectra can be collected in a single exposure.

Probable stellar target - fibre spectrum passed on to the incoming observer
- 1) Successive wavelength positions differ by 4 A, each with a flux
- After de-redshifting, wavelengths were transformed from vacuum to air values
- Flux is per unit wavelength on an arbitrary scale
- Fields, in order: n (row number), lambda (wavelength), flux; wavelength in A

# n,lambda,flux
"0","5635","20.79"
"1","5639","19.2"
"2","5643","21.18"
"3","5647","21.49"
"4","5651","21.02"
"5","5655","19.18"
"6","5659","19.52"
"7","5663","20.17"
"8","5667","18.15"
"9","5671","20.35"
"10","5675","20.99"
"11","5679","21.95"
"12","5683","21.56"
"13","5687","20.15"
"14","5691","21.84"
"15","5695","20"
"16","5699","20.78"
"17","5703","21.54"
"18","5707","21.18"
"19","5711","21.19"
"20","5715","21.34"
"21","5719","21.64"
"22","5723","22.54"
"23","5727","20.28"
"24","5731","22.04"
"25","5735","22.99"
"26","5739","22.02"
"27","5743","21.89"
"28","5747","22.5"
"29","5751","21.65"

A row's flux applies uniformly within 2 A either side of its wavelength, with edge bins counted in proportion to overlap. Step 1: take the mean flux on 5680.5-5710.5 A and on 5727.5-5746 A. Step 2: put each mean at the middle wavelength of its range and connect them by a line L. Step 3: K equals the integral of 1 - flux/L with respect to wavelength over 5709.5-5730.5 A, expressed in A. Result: 0.2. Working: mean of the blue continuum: 21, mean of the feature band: 21.4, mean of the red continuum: 22.1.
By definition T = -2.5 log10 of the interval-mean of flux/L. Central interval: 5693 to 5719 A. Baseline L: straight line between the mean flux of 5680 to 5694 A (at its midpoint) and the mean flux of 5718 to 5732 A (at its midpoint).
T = 0.016 mag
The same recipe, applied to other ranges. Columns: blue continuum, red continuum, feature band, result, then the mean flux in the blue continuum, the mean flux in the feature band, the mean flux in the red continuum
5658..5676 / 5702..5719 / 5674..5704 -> -0.027 mag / 19.8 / 21.1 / 21.3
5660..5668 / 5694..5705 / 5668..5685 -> -0.062 mag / 19.3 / 21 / 20.8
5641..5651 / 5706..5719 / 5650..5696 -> 0.046 mag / 21.3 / 20.4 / 21.3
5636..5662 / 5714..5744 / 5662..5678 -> 0.036 mag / 20.3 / 20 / 21.9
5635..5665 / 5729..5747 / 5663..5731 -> 0.019 mag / 20.3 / 21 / 22.3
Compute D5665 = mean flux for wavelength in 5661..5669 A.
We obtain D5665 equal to 19.2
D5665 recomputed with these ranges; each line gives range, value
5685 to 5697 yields 20.7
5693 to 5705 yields 20.8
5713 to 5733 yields 21.6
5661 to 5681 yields 20.3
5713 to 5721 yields 21.5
